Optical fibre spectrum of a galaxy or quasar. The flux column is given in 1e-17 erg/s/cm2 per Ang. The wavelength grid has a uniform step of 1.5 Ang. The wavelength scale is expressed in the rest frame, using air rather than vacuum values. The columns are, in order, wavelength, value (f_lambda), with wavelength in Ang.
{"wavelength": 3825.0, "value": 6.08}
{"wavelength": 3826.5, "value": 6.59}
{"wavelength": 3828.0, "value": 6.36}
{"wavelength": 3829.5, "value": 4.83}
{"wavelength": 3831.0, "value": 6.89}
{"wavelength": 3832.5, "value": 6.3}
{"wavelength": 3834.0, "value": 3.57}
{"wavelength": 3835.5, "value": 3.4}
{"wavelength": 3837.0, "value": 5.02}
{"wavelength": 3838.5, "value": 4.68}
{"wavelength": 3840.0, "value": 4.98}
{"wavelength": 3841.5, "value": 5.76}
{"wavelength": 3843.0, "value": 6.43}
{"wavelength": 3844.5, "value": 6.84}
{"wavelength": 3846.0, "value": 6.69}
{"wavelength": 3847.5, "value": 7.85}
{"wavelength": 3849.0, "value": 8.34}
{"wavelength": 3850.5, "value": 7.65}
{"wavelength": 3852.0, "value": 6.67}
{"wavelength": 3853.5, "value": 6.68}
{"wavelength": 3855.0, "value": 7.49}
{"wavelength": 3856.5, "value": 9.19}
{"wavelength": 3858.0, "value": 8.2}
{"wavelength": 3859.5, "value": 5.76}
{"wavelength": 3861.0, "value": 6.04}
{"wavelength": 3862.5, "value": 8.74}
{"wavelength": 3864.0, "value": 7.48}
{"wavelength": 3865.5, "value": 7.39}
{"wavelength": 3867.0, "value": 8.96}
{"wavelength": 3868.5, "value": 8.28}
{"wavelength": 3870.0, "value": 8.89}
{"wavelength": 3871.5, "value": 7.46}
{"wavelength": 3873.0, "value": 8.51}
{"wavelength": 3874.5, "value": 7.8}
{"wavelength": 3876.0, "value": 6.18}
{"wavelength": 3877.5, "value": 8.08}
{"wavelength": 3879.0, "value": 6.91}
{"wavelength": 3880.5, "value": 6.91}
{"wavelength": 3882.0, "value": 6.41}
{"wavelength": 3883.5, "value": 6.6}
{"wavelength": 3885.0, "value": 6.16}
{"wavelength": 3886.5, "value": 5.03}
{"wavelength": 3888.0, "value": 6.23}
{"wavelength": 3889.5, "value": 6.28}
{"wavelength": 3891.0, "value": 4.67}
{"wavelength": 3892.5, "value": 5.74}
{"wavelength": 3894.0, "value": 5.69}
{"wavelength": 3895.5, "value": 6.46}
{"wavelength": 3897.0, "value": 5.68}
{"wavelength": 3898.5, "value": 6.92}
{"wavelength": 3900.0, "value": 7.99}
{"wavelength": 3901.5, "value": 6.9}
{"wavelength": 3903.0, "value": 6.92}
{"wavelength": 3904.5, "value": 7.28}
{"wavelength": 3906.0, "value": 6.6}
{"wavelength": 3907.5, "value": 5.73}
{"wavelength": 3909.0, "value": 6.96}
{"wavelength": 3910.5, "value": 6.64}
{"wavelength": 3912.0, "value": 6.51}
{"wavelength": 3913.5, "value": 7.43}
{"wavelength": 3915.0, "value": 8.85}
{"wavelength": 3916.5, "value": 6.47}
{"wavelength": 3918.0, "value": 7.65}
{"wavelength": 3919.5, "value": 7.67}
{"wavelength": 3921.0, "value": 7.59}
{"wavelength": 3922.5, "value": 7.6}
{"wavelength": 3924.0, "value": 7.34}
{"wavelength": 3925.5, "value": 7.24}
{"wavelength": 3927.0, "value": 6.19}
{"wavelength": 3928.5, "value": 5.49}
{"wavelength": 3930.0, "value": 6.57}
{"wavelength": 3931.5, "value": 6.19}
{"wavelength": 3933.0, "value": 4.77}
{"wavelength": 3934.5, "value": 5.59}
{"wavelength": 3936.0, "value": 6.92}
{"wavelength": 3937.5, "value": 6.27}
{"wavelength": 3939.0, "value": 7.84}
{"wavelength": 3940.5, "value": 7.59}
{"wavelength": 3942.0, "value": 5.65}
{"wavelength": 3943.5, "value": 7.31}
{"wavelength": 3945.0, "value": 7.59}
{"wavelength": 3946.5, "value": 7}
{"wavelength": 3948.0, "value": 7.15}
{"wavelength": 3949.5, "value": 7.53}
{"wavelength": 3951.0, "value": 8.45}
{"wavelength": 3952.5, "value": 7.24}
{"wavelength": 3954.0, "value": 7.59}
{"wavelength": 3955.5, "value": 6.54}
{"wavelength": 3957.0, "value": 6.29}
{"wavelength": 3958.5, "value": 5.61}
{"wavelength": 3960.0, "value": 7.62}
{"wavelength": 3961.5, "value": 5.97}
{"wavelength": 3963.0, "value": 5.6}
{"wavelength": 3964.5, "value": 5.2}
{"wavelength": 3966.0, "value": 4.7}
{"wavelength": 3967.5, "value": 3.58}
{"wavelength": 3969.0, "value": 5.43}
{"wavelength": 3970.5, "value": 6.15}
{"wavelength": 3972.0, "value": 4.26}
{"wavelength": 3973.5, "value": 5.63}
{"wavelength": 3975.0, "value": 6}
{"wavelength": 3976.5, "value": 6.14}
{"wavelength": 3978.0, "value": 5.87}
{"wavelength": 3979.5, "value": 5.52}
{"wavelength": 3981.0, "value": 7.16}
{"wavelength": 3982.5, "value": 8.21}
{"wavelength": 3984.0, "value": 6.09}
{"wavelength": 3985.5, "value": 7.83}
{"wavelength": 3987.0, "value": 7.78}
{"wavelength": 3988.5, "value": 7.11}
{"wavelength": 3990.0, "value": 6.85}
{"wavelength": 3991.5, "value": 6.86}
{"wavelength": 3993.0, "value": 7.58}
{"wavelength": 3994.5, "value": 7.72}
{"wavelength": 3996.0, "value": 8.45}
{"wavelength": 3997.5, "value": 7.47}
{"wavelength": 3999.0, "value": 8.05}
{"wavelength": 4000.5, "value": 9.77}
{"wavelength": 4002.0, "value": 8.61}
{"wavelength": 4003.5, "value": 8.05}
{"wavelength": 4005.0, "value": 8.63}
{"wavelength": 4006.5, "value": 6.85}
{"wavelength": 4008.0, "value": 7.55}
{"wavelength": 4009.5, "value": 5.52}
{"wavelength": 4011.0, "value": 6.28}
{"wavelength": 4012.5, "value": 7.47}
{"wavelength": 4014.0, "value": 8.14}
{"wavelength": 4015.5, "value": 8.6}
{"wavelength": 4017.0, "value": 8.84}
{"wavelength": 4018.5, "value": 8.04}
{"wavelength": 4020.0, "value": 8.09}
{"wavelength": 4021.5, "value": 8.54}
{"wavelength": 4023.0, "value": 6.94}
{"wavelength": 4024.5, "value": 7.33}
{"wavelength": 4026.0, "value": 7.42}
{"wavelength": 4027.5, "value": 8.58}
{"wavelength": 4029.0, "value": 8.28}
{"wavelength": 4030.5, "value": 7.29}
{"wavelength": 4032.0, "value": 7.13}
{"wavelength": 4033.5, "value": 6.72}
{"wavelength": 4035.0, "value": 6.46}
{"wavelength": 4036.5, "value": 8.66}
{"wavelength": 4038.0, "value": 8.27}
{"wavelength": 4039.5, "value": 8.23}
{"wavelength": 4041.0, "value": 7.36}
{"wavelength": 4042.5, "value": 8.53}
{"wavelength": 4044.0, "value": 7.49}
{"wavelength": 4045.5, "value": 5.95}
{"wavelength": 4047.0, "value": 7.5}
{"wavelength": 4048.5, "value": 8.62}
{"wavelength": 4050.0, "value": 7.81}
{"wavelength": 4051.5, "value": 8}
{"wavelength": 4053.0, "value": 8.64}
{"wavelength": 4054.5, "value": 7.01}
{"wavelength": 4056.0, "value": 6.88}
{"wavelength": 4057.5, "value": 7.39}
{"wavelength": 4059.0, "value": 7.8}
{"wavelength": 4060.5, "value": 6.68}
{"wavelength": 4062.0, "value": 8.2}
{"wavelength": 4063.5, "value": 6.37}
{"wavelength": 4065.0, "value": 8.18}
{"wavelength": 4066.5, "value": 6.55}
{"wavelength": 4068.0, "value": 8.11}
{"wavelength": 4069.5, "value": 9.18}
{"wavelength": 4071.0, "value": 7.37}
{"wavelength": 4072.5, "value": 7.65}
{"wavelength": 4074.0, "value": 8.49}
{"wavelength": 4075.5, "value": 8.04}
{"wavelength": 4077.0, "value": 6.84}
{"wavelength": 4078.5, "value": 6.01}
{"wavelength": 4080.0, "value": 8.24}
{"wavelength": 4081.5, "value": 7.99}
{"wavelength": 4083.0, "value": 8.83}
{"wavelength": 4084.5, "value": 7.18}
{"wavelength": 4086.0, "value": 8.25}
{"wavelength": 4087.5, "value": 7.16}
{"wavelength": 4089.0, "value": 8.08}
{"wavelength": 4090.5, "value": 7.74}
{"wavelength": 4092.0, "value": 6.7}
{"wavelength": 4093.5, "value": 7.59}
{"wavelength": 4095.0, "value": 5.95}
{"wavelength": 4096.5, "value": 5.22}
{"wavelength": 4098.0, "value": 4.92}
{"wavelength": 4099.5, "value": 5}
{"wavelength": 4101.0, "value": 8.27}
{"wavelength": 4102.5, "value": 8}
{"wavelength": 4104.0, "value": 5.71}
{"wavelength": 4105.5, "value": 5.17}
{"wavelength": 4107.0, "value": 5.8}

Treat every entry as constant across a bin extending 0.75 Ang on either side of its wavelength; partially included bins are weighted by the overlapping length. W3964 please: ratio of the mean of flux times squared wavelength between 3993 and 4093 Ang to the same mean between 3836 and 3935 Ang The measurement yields 1.2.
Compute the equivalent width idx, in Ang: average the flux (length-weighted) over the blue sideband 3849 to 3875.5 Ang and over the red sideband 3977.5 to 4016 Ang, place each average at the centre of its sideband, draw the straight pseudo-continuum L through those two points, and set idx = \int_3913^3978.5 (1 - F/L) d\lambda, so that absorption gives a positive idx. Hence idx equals 9.0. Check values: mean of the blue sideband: 7.72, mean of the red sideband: 7.47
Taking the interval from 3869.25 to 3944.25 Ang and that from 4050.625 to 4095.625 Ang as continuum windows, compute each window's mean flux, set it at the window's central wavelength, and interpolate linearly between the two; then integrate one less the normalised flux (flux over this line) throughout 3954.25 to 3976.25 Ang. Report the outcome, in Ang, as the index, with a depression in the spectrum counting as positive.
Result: 4.3 Ang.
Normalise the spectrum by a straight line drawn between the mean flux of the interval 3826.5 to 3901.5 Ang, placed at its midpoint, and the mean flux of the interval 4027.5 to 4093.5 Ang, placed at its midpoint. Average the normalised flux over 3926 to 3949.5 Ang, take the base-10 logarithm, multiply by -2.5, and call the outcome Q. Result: 0.07 mag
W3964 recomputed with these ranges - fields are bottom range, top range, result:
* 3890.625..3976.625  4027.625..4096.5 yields 1.24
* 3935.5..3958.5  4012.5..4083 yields 1.15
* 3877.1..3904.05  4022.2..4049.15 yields 1.28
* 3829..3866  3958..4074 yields 1.21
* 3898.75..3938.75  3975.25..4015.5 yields 1.12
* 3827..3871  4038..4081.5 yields 1.26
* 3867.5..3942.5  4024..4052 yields 1.21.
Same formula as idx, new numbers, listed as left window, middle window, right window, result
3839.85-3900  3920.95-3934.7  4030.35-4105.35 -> 1.3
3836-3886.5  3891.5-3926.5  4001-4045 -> 1.6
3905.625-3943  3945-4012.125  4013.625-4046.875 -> 4.3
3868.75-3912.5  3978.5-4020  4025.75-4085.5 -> -1.5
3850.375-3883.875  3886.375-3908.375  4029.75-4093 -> 3.5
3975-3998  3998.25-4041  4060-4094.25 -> -3.0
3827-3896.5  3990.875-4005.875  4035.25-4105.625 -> -2.0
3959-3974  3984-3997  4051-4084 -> -3.3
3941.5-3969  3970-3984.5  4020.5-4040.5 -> 1.5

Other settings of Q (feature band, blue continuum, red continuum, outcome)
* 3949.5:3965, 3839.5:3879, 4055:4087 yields 0.13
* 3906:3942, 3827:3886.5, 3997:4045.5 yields 0.06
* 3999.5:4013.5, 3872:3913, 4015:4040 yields 0.00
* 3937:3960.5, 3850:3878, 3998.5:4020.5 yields 0.10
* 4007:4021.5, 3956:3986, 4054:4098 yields -0.17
